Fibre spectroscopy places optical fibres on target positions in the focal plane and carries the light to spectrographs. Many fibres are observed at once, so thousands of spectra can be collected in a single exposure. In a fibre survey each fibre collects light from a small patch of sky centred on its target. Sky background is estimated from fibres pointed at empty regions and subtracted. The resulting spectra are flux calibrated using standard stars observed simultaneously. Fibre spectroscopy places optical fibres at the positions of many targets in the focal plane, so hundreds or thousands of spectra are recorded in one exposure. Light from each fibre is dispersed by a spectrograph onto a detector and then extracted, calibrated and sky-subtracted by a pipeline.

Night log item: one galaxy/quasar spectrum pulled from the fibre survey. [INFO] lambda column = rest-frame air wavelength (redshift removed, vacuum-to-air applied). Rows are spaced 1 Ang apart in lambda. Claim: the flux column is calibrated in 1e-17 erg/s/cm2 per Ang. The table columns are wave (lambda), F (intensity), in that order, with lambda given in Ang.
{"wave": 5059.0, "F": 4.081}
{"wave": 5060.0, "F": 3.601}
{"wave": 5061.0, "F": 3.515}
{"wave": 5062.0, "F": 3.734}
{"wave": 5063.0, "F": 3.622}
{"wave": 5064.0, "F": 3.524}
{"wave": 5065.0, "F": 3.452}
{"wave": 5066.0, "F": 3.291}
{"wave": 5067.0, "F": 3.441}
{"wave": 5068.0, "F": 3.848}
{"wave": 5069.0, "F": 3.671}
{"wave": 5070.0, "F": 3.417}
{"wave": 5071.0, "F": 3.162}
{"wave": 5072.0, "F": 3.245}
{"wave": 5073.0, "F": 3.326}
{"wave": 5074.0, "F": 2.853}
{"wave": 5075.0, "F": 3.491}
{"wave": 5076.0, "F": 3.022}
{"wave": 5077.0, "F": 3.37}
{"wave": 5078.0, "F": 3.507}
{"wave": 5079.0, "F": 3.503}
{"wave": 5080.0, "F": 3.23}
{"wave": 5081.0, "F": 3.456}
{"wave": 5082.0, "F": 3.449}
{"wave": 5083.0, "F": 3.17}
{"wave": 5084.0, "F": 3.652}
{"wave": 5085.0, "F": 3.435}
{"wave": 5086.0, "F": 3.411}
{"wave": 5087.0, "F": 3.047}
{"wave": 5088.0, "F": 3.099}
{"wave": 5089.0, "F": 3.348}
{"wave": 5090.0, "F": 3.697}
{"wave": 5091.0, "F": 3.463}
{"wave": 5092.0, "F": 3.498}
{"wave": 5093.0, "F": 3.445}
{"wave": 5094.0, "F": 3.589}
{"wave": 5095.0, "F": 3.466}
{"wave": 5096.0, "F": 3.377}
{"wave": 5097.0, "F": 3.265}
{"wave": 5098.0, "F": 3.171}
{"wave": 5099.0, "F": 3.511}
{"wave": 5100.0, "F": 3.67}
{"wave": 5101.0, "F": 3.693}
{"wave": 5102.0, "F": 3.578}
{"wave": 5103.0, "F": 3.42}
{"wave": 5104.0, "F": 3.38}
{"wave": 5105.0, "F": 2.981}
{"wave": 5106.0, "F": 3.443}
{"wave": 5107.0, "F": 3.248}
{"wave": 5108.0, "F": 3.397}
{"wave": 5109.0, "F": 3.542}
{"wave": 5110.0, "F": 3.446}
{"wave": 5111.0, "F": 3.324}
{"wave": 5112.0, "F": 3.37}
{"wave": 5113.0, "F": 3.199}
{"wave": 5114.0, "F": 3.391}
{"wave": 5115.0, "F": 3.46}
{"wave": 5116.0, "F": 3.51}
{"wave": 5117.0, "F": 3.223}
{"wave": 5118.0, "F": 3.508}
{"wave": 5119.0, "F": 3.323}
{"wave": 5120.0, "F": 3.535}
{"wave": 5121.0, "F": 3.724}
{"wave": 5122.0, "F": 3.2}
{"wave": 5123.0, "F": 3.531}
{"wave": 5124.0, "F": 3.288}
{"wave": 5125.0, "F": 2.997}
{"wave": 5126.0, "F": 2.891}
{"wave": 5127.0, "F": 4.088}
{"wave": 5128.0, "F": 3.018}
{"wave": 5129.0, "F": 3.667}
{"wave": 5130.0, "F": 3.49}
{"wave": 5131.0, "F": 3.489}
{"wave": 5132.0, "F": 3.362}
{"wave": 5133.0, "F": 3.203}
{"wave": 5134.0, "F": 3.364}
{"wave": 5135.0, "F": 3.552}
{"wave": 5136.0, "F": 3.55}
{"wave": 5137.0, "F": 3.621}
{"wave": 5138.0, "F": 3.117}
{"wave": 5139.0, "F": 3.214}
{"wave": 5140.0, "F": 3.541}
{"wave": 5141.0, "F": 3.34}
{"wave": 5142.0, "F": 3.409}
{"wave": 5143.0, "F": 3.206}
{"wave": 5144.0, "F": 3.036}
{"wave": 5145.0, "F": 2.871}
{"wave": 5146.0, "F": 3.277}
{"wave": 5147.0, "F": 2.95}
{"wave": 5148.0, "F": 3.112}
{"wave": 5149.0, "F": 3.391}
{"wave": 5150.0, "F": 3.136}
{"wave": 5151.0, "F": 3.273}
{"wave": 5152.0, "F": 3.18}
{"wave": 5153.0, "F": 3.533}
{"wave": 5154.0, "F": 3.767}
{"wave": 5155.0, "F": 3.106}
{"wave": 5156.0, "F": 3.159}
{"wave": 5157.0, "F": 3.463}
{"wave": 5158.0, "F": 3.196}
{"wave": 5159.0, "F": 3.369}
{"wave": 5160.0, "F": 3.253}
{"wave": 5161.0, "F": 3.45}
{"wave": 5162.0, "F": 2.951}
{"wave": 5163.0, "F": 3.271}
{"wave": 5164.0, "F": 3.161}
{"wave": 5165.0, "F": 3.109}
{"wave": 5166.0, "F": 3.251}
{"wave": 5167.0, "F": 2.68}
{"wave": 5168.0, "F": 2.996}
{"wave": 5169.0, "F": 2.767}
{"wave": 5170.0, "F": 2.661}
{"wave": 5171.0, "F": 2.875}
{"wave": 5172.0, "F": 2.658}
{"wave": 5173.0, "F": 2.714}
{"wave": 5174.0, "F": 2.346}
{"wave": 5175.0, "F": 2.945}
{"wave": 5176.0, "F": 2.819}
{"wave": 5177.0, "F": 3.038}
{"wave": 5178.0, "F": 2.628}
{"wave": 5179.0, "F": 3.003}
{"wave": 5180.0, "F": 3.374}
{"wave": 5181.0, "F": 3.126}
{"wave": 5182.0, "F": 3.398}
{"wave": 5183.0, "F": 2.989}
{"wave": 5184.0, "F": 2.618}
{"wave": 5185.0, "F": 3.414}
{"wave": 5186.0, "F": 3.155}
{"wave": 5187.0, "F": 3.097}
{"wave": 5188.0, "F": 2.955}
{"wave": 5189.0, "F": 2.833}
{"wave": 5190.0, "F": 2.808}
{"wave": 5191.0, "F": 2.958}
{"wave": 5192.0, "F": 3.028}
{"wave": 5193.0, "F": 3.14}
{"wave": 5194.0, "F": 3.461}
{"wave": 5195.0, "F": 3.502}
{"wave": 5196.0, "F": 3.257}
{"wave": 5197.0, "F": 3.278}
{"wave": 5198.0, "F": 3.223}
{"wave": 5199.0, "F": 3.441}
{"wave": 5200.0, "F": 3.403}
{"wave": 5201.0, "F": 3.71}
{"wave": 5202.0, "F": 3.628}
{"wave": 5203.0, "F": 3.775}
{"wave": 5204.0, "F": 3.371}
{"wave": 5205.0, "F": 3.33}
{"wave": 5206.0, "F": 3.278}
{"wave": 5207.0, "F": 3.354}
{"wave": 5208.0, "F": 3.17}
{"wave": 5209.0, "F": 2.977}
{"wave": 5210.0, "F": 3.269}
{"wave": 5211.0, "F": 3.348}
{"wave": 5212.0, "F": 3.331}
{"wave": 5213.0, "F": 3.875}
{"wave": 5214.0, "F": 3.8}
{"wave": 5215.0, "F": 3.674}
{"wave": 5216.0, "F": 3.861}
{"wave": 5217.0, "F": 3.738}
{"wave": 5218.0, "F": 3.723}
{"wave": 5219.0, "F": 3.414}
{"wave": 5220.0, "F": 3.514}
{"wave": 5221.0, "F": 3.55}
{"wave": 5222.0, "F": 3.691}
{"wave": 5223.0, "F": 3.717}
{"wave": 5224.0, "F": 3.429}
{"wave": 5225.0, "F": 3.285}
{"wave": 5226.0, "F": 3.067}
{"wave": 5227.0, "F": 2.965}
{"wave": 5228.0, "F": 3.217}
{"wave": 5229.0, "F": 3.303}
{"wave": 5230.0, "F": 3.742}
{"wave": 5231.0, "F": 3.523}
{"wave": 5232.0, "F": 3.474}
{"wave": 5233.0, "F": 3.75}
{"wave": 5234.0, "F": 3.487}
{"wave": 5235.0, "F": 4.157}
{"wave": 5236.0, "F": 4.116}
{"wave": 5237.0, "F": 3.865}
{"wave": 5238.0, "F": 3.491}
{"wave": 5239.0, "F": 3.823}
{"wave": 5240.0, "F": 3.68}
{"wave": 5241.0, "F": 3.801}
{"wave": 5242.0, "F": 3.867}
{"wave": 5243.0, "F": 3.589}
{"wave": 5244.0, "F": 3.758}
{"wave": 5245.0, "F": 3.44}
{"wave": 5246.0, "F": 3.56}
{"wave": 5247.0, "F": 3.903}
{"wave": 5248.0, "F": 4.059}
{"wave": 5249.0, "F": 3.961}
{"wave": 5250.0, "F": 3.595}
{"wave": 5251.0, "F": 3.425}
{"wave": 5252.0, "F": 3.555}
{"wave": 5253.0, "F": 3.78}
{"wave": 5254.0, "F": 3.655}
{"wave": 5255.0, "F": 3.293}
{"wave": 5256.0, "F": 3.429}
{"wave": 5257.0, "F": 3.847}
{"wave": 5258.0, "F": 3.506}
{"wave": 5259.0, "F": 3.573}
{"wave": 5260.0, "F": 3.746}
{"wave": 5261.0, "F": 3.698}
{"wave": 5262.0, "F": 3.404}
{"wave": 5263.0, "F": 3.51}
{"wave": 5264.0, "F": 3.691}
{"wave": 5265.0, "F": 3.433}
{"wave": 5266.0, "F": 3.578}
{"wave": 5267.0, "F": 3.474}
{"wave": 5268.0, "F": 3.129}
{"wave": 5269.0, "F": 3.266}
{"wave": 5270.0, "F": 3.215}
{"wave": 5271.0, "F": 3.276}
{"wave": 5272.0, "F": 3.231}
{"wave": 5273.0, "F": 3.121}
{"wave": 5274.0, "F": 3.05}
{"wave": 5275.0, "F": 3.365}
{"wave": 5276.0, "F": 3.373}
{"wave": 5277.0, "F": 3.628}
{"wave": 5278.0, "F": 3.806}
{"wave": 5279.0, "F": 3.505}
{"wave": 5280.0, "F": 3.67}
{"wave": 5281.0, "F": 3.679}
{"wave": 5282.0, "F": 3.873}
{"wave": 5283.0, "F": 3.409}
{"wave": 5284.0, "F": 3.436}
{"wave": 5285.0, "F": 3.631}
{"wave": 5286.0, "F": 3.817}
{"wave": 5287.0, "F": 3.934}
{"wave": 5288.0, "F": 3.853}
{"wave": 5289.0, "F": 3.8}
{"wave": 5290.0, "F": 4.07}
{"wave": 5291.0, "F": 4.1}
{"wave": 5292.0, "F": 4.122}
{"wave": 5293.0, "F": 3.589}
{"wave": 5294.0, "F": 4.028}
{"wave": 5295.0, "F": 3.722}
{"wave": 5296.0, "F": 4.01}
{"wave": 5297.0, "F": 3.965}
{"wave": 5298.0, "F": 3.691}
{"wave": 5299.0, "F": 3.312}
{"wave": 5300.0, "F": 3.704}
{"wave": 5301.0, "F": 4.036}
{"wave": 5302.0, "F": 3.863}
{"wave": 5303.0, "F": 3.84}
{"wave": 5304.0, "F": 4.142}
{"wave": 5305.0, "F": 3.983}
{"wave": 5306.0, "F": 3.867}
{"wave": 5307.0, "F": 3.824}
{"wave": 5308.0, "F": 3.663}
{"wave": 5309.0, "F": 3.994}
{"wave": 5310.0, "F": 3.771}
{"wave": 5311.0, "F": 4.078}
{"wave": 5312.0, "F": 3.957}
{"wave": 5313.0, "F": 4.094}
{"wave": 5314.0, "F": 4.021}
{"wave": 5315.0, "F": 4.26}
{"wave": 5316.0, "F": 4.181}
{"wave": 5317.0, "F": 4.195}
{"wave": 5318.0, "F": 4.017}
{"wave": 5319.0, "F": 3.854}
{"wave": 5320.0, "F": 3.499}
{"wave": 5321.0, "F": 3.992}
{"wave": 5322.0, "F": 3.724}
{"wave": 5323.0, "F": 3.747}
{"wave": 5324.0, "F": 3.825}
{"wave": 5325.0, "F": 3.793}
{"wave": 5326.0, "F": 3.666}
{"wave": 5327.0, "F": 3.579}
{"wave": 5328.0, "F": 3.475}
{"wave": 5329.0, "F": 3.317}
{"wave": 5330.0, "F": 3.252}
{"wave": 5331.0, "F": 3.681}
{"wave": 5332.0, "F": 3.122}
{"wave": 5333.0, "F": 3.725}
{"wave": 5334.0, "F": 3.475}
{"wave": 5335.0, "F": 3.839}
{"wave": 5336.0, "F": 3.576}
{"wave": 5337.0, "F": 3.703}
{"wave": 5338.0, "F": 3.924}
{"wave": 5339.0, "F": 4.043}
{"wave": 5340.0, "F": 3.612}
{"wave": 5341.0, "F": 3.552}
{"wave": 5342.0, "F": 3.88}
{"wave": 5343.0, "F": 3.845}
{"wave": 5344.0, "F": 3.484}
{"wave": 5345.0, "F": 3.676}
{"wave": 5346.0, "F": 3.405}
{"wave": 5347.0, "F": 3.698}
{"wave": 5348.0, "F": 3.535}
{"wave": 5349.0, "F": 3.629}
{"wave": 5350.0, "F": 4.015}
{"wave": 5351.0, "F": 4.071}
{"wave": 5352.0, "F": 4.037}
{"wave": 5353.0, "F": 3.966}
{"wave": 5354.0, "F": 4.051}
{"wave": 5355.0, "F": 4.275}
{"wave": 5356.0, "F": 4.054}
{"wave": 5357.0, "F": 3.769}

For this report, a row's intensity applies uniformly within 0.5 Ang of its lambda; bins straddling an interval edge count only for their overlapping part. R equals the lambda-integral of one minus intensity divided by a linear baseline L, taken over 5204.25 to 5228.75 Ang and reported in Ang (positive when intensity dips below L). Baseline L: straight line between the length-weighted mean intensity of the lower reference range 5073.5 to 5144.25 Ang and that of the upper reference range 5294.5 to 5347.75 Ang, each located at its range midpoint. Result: 0.98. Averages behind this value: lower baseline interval 3.38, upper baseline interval 3.78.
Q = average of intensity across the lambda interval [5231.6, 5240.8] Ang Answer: 3.76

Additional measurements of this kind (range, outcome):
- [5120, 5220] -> 3.25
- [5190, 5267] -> 3.53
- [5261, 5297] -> 3.6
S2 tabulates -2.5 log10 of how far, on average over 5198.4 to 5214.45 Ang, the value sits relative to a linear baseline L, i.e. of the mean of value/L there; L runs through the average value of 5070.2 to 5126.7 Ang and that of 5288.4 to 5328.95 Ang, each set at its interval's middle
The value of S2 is 0.06 mag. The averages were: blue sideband 3.37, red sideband 3.87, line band 3.44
